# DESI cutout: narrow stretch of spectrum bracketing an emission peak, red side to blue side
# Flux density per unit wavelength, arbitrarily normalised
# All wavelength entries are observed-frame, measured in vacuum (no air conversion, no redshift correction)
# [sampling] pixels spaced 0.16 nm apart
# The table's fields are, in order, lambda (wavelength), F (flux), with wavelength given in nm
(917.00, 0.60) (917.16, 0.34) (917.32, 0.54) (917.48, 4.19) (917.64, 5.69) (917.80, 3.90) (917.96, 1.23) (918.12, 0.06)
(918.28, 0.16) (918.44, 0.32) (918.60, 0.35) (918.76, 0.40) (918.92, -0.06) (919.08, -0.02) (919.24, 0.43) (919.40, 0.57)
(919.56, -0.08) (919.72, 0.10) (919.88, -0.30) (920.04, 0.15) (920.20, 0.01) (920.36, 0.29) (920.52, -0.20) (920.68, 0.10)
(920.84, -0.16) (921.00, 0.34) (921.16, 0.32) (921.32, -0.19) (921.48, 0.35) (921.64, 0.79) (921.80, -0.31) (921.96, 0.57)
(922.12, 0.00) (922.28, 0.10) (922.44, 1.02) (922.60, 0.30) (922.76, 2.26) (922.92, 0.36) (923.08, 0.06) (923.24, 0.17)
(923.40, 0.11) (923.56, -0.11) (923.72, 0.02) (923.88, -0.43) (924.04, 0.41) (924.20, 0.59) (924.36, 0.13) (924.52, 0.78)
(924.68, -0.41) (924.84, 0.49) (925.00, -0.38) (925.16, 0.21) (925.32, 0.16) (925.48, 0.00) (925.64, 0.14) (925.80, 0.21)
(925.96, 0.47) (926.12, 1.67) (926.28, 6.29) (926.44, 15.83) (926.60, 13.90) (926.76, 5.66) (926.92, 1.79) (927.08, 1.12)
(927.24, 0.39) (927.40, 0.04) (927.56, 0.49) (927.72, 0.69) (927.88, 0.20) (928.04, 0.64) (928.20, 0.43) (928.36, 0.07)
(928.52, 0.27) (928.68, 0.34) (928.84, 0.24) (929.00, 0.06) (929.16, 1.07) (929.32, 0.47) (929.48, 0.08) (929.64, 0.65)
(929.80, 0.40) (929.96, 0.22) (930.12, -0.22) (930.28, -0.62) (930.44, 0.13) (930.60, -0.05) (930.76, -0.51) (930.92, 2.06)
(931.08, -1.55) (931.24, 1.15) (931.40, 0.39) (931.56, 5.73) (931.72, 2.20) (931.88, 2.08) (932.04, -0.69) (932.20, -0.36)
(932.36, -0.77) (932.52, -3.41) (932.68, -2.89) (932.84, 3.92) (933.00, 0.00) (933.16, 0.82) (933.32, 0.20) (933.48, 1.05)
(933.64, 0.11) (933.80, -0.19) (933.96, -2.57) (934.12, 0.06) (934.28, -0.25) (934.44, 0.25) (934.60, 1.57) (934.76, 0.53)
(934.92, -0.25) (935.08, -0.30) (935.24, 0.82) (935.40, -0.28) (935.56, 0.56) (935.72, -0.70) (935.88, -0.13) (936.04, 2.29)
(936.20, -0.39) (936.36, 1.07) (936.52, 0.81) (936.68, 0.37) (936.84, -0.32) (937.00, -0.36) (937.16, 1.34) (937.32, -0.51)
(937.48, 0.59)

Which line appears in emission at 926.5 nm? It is [O III] 5007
